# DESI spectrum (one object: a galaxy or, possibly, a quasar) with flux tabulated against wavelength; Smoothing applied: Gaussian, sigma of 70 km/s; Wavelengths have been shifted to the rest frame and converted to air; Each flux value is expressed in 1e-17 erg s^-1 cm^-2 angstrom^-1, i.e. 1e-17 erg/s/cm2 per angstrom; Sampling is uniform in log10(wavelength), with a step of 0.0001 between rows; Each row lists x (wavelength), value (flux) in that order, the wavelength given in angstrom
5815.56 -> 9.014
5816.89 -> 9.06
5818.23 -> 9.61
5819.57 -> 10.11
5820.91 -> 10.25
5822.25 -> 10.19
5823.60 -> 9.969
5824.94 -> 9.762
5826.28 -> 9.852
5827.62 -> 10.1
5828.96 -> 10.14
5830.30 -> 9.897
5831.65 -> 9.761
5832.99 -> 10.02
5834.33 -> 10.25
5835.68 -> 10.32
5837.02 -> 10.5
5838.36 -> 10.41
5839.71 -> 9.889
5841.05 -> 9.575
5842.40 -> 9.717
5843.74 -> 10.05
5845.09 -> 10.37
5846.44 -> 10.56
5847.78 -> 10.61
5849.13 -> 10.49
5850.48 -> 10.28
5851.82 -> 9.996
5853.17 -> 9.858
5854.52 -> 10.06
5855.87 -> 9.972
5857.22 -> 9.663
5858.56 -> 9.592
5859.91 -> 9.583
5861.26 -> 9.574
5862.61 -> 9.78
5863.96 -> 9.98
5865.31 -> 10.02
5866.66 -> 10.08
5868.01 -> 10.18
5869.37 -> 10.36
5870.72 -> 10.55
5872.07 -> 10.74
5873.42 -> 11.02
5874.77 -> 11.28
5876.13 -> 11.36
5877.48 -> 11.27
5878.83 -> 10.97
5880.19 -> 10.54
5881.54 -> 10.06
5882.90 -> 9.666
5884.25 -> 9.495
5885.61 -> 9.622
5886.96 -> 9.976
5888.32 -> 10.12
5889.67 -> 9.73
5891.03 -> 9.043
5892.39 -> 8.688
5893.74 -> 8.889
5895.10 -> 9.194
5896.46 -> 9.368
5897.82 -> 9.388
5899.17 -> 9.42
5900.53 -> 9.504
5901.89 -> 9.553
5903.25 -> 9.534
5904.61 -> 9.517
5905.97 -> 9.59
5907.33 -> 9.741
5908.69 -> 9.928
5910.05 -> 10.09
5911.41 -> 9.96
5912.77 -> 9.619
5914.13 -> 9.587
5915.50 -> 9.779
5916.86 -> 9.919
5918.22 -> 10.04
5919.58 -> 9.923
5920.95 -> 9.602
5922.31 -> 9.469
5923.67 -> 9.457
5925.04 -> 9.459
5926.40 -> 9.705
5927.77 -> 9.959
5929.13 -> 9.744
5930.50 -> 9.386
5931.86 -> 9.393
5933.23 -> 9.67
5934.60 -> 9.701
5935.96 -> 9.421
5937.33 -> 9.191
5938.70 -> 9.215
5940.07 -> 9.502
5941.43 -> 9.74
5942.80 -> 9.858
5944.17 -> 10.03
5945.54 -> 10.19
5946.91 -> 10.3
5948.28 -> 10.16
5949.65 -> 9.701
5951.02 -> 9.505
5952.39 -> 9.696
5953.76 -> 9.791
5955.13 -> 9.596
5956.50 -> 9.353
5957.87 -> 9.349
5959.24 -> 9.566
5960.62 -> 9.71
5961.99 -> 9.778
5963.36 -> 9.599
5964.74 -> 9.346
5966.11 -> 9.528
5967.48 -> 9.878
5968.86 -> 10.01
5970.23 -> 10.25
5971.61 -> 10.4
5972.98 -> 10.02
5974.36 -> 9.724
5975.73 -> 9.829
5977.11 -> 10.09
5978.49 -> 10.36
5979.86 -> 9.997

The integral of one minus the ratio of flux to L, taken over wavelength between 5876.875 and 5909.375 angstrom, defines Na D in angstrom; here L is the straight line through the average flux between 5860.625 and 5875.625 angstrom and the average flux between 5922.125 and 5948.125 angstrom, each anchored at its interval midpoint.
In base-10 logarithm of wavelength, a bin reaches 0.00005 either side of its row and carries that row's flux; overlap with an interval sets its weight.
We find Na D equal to 1.3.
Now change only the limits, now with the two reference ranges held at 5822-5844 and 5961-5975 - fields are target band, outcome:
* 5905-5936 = 0.6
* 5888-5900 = 0.8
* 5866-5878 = -0.9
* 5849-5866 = 0.2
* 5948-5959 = 0.3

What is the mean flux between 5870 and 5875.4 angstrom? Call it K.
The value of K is 10.9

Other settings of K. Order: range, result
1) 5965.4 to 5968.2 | 9.71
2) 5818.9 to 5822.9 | 10.2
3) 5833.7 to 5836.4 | 10.3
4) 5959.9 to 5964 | 9.69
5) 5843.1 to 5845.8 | 10.2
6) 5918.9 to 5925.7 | 9.58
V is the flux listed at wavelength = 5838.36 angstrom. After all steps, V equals 10.41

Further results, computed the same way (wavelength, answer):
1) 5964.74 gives 9.346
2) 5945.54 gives 10.19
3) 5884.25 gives 9.495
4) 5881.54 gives 10.06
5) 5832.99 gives 10.02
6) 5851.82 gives 9.996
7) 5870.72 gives 10.55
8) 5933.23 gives 9.67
